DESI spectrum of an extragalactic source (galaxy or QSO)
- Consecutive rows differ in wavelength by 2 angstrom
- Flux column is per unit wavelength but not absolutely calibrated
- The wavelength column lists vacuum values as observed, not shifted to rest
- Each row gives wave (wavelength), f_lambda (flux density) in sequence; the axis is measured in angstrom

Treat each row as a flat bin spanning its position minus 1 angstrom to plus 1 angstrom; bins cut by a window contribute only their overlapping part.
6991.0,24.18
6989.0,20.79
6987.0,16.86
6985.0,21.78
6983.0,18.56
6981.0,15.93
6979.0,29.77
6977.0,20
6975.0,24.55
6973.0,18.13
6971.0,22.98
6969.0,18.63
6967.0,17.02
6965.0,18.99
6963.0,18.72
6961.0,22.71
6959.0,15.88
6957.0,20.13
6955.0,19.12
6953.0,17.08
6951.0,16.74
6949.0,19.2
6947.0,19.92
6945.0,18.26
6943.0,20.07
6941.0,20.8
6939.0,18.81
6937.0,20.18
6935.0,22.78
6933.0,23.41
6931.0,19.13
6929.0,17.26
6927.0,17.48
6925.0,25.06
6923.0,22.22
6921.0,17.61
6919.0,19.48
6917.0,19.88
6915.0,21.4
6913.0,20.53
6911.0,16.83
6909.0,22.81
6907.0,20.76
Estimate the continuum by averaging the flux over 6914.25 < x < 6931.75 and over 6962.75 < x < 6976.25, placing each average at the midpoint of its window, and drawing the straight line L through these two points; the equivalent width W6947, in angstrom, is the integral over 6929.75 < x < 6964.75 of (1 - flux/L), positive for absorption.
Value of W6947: 0.7 angstrom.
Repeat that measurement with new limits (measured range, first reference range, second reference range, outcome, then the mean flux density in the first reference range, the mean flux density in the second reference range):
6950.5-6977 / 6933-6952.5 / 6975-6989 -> 1.3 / 19.8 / 20.8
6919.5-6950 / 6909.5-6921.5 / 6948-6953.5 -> -2.6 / 19.5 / 17.7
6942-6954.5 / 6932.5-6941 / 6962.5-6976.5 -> 1.3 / 21.1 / 19.9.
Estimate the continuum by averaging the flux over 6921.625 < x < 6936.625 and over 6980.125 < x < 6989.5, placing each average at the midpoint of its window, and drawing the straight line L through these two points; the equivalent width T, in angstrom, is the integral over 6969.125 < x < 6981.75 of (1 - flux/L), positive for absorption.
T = -1.8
